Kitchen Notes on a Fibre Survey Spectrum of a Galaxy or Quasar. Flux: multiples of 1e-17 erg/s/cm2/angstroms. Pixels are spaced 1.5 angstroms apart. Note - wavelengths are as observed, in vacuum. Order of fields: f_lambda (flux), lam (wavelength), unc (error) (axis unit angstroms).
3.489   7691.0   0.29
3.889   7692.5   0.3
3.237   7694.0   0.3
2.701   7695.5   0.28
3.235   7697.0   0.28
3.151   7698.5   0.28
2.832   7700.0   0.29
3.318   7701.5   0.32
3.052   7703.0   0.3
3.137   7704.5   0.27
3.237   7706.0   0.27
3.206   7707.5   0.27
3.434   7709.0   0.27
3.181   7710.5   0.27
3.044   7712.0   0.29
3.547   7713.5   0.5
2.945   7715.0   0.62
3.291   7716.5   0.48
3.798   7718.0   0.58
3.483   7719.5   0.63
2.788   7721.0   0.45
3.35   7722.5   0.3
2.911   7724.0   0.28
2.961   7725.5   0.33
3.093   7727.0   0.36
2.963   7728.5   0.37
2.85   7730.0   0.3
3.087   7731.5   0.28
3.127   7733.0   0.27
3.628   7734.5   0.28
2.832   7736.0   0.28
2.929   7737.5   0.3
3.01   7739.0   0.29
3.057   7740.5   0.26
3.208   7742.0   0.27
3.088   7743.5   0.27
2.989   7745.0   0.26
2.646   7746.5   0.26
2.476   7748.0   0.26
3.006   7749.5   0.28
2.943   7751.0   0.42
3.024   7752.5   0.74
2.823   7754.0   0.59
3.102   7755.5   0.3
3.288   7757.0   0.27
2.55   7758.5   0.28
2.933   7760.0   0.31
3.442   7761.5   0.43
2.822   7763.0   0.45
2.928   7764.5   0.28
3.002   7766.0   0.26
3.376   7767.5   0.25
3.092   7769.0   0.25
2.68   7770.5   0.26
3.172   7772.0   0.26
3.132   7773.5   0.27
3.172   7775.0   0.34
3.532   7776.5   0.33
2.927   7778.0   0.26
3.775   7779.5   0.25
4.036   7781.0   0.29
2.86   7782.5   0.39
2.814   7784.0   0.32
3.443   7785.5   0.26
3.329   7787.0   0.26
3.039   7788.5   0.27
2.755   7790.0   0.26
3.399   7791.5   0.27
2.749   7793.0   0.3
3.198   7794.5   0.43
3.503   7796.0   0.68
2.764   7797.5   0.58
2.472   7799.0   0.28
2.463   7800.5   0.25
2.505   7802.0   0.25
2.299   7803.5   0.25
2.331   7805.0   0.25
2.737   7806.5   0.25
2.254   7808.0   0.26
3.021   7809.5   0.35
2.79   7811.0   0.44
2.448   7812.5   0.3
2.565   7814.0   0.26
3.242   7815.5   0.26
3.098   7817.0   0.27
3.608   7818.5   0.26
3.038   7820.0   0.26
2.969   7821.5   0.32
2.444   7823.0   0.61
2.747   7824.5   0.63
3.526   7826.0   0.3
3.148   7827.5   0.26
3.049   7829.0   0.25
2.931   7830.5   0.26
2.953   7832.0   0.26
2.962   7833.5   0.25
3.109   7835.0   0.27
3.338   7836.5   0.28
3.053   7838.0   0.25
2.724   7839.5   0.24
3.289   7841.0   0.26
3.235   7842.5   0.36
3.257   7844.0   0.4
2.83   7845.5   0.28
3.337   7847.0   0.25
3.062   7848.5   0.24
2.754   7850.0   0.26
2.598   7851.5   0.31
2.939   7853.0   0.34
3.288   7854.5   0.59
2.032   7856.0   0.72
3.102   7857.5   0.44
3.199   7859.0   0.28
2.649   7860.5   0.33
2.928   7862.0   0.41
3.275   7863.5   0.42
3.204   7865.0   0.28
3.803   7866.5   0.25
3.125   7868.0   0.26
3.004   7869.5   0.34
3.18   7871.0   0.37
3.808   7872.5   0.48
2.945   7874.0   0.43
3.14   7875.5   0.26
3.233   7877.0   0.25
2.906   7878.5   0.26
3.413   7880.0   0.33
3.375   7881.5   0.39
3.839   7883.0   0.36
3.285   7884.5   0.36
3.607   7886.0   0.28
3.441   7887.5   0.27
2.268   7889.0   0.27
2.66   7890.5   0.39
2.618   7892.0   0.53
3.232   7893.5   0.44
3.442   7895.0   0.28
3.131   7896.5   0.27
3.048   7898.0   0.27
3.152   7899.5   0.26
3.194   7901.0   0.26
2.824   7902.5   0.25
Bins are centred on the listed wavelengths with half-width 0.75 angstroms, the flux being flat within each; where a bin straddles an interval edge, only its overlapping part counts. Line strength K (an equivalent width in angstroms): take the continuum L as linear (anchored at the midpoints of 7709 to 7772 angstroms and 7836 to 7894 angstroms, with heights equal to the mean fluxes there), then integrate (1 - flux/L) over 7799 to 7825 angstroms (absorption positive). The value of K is 3.0 angstroms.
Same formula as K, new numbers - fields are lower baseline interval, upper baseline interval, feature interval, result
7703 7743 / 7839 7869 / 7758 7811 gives 1.9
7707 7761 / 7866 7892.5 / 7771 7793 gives -0.7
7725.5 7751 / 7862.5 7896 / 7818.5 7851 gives 1.0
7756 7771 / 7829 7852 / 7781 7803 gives 0.3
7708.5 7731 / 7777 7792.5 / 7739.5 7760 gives 1.7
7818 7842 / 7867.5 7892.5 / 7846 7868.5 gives 0.7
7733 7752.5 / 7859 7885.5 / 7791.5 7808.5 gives 2.2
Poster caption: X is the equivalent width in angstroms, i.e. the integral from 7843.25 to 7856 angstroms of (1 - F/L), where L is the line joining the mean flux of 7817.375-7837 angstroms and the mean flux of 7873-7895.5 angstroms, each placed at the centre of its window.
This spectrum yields 0.62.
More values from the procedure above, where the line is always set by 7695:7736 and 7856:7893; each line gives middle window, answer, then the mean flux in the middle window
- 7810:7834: 1.4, 2.97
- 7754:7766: 0.6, 3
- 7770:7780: -0.1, 3.2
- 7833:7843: 0.1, 3.1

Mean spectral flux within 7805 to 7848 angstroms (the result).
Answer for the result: 2.98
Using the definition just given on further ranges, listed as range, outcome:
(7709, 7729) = 3.19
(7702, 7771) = 3.08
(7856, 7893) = 3.14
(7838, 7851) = 3.05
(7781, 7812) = 2.86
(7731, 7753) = 3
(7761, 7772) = 3.05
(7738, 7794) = 3.07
